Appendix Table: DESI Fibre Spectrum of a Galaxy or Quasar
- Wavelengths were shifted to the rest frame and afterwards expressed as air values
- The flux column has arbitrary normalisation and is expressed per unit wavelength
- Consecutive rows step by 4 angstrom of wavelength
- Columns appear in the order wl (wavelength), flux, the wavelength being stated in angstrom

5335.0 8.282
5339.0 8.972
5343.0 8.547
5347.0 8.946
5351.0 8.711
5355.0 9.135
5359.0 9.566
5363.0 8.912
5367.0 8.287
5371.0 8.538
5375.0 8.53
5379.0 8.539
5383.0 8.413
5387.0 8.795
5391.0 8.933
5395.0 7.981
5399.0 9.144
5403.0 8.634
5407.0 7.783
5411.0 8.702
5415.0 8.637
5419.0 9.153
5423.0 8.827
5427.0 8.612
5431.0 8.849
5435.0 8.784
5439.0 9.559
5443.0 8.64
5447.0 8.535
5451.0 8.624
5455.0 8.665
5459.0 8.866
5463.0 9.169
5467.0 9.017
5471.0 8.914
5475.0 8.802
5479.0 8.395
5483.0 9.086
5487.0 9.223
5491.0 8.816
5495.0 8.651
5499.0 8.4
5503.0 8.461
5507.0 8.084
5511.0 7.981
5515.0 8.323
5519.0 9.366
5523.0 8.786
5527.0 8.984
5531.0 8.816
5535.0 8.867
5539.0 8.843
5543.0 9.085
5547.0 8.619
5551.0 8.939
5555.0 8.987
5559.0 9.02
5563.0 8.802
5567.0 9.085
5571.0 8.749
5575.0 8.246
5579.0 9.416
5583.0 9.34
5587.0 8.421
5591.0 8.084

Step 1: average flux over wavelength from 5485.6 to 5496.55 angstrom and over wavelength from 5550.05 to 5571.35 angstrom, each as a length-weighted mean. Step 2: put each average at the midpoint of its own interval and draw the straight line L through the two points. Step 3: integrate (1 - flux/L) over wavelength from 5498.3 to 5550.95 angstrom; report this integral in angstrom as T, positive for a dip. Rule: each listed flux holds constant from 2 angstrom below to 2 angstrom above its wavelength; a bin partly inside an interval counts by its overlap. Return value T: 1.4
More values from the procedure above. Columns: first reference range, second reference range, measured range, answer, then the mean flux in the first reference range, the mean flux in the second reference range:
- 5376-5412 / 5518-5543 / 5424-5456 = -0.4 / 8.54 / 8.94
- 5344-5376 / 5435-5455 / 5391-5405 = 0.3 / 8.83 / 8.82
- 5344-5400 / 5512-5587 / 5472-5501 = 0.2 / 8.73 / 8.88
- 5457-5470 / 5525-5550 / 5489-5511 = 1.2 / 9.01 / 8.87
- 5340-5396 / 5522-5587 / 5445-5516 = 1.2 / 8.72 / 8.9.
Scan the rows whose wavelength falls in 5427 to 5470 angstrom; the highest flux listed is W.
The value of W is 9.559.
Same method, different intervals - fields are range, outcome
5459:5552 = 9.366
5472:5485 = 9.086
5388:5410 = 9.144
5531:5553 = 9.085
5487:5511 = 9.223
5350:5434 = 9.566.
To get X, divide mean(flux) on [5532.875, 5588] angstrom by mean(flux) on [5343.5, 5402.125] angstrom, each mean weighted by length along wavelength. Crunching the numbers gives 1.02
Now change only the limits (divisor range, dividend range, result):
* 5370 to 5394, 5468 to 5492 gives 1.03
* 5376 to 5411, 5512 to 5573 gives 1.04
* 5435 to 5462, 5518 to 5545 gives 1.01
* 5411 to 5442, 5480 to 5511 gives 0.97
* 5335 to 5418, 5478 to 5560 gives 1.01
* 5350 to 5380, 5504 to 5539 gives 0.99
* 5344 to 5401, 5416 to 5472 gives 1.01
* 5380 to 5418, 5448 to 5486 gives 1.03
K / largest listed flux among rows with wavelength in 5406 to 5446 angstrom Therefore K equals 9.559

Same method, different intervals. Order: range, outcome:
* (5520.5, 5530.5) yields 8.984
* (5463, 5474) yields 9.169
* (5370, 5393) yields 8.933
